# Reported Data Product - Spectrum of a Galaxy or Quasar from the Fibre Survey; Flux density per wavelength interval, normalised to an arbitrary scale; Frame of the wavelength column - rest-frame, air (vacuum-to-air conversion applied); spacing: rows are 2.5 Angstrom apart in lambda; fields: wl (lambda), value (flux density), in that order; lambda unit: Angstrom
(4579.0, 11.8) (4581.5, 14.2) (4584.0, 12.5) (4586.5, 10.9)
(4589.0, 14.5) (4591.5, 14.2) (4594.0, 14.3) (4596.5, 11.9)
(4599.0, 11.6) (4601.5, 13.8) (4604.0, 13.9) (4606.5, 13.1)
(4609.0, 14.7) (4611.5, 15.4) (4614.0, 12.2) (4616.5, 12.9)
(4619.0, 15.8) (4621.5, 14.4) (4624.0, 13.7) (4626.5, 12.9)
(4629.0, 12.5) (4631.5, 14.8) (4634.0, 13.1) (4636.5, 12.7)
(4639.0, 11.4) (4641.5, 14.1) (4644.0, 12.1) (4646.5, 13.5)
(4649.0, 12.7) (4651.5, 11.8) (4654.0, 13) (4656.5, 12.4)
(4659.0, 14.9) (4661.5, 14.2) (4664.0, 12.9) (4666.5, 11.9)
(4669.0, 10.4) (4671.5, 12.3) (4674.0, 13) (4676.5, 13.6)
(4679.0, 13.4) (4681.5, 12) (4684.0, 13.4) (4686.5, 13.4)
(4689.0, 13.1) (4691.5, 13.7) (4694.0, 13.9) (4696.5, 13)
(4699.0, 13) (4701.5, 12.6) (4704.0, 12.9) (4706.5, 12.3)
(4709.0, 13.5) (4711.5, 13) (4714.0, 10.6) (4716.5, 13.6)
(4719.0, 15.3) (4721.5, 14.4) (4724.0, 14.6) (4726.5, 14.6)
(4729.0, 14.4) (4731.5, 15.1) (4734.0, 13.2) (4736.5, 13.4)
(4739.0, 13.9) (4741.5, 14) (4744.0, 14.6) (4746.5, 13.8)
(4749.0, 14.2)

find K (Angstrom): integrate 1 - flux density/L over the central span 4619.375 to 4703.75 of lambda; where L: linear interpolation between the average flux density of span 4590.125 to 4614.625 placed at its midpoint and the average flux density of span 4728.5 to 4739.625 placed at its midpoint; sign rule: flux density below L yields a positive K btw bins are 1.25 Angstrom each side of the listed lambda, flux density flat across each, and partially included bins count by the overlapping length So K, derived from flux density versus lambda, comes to 4.2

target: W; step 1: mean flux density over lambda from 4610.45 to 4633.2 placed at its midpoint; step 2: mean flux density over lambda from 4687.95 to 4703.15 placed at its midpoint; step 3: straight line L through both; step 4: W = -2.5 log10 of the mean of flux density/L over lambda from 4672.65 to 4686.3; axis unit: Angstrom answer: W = 0.02 mag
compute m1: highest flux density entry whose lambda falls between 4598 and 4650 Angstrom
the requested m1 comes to 15.8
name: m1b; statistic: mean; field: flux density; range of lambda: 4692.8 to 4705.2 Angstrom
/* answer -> 13.1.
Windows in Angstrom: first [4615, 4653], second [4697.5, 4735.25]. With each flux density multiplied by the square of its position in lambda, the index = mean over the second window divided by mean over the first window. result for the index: 1.1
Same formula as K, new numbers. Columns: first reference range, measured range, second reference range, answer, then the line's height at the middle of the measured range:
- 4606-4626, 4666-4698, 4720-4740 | 2.85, 14.1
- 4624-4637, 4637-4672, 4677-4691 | 1.36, 13.2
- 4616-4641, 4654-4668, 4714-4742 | 0.48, 13.7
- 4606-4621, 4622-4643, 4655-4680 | 0.74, 13.7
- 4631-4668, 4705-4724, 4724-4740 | 0.78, 13.9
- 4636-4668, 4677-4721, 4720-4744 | 1.70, 13.7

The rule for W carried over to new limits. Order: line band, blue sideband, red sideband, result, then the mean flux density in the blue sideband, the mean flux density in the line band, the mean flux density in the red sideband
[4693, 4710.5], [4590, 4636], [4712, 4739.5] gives 0.07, 13.6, 13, 13.9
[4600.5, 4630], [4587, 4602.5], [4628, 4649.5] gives -0.05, 13.3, 13.8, 13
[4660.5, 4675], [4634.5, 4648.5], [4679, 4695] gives 0.05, 12.8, 12.4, 13.3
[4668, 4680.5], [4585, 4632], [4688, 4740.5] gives 0.08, 13.5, 12.6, 13.5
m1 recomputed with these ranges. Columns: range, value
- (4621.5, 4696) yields 14.9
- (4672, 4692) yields 13.7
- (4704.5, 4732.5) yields 15.3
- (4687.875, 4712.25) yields 13.9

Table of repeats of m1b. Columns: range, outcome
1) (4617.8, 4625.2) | 14.6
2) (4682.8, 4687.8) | 13.4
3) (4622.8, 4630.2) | 13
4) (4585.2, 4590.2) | 12.7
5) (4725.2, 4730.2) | 14.5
